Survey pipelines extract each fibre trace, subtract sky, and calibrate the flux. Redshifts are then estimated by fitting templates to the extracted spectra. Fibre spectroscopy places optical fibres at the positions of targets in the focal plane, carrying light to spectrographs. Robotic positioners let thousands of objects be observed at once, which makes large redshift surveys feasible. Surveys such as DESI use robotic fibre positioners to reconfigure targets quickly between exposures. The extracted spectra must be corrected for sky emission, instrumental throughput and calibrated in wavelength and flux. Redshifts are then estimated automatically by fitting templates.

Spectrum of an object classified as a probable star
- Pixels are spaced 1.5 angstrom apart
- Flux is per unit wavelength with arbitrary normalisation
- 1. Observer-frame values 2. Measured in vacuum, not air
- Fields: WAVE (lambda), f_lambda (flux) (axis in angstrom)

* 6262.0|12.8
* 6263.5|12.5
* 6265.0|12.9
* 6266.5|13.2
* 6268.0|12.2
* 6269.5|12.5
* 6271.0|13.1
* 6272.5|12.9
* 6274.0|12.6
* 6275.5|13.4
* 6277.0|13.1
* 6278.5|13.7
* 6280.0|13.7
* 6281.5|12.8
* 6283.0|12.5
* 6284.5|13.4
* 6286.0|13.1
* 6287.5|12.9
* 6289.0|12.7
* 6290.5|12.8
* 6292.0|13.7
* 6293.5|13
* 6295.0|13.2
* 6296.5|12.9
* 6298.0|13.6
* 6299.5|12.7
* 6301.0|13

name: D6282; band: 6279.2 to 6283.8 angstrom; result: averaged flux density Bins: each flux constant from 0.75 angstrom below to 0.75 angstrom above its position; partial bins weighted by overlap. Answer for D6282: 13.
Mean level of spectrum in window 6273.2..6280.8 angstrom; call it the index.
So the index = 13.3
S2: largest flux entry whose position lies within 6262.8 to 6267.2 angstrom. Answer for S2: 13.2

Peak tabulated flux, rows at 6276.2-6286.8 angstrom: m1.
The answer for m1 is 13.7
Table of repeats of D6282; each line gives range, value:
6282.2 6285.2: 12.9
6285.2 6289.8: 12.9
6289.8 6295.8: 13.2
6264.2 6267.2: 13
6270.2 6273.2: 13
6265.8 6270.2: 12.6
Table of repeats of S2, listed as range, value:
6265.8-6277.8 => 13.4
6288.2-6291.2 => 12.8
